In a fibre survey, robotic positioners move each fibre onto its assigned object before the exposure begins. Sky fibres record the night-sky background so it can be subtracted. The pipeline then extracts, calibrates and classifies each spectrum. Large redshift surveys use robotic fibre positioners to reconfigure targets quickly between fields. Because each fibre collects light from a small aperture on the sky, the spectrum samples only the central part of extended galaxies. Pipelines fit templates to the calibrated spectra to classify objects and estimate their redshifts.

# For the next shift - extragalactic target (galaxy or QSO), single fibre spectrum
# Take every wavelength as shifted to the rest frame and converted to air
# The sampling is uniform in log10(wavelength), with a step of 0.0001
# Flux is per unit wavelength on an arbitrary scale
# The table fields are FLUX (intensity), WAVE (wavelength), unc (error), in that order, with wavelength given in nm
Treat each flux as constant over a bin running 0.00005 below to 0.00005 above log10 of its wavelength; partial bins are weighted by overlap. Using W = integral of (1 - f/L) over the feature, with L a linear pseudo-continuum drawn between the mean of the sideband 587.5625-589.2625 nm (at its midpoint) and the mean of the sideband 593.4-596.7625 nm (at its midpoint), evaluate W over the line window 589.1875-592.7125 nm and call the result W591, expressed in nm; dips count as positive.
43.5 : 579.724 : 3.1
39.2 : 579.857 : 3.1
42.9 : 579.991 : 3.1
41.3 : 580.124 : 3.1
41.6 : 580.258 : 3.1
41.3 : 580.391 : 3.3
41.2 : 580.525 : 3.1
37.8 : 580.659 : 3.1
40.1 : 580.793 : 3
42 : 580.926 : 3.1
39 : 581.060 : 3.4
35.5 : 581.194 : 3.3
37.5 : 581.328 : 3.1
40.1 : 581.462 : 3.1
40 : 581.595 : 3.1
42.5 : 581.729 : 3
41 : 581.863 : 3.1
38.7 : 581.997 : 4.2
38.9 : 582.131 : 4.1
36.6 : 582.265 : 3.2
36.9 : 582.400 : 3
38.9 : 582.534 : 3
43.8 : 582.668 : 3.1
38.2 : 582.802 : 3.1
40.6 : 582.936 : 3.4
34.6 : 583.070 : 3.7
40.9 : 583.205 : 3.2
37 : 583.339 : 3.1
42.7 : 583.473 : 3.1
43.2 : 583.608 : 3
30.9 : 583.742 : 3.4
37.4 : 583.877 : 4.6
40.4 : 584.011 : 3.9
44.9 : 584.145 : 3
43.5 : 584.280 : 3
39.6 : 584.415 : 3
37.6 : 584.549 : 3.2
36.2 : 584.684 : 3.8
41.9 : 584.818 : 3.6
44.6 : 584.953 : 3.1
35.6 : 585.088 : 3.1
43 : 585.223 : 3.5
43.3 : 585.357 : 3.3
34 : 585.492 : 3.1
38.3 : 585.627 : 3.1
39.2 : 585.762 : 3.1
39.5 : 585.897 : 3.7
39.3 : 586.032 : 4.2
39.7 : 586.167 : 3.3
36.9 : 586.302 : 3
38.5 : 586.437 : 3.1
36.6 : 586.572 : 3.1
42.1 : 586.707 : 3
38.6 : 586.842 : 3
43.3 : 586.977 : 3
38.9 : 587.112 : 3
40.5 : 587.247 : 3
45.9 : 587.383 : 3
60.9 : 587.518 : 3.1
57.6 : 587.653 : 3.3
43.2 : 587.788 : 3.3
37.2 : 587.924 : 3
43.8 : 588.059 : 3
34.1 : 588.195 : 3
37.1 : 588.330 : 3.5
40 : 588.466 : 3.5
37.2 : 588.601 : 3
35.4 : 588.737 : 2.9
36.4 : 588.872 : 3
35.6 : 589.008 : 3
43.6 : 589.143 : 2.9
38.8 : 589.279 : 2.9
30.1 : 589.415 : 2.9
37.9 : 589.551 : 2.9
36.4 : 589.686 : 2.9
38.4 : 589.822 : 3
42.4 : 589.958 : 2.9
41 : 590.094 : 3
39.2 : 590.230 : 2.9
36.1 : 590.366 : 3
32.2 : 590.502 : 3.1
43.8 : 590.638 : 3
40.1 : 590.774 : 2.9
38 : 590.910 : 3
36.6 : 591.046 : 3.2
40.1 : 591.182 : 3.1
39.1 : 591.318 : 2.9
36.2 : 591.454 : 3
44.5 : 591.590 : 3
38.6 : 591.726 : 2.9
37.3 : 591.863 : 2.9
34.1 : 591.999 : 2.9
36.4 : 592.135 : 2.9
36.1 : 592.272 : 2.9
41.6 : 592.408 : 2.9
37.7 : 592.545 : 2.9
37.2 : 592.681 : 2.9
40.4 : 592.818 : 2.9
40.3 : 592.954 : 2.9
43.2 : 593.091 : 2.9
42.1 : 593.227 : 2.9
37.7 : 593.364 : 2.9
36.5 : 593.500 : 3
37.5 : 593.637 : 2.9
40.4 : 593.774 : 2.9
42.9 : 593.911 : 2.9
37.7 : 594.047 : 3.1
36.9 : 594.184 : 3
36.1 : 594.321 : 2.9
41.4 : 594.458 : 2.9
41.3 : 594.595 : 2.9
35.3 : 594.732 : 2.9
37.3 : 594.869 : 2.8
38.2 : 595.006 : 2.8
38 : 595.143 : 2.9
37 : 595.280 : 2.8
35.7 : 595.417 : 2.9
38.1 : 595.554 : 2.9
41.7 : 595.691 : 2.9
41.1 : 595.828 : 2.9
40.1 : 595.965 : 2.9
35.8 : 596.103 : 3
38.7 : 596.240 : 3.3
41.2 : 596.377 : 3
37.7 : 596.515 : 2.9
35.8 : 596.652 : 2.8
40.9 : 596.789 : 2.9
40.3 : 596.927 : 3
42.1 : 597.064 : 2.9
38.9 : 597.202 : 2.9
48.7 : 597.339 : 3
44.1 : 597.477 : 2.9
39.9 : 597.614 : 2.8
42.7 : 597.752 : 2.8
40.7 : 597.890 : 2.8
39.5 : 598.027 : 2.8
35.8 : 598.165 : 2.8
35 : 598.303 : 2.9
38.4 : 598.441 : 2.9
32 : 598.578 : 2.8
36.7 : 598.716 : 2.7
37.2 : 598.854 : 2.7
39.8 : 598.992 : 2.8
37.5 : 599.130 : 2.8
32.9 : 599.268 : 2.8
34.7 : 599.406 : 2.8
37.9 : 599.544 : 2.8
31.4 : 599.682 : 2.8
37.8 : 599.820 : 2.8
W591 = 0.134 nm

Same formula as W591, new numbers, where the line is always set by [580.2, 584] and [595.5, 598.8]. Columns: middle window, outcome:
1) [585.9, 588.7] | -0.15 nm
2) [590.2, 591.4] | 0.03 nm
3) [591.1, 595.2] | 0.07 nm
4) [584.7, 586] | -0.02 nm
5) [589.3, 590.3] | 0.04 nm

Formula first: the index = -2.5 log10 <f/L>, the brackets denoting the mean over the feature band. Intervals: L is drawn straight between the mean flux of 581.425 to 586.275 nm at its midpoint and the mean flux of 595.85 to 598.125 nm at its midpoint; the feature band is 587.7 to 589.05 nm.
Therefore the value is 0.04 mag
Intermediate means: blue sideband 39.5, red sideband 40.4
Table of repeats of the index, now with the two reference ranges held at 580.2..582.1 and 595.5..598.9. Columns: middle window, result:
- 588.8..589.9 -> 0.07 mag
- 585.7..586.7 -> 0.03 mag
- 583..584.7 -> 0.02 mag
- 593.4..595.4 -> 0.03 mag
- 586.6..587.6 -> -0.12 mag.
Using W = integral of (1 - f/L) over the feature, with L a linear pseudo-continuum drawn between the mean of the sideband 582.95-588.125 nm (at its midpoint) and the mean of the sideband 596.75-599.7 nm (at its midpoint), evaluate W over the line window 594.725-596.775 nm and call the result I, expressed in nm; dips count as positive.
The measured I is 0.04 nm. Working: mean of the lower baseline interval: 40.8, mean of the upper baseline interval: 38.6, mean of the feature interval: 38.3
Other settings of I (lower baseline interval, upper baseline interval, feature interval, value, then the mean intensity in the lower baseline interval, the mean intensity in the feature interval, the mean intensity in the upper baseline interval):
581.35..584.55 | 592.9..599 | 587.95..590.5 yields 0.098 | 39.6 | 37.8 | 39.1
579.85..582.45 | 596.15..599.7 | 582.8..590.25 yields -0.105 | 39.7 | 39.9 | 38.6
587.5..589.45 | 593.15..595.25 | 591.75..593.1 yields 0.032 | 40.4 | 38.2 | 38.6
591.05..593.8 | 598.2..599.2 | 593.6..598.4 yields -0.223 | 38.8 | 39.3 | 36.6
